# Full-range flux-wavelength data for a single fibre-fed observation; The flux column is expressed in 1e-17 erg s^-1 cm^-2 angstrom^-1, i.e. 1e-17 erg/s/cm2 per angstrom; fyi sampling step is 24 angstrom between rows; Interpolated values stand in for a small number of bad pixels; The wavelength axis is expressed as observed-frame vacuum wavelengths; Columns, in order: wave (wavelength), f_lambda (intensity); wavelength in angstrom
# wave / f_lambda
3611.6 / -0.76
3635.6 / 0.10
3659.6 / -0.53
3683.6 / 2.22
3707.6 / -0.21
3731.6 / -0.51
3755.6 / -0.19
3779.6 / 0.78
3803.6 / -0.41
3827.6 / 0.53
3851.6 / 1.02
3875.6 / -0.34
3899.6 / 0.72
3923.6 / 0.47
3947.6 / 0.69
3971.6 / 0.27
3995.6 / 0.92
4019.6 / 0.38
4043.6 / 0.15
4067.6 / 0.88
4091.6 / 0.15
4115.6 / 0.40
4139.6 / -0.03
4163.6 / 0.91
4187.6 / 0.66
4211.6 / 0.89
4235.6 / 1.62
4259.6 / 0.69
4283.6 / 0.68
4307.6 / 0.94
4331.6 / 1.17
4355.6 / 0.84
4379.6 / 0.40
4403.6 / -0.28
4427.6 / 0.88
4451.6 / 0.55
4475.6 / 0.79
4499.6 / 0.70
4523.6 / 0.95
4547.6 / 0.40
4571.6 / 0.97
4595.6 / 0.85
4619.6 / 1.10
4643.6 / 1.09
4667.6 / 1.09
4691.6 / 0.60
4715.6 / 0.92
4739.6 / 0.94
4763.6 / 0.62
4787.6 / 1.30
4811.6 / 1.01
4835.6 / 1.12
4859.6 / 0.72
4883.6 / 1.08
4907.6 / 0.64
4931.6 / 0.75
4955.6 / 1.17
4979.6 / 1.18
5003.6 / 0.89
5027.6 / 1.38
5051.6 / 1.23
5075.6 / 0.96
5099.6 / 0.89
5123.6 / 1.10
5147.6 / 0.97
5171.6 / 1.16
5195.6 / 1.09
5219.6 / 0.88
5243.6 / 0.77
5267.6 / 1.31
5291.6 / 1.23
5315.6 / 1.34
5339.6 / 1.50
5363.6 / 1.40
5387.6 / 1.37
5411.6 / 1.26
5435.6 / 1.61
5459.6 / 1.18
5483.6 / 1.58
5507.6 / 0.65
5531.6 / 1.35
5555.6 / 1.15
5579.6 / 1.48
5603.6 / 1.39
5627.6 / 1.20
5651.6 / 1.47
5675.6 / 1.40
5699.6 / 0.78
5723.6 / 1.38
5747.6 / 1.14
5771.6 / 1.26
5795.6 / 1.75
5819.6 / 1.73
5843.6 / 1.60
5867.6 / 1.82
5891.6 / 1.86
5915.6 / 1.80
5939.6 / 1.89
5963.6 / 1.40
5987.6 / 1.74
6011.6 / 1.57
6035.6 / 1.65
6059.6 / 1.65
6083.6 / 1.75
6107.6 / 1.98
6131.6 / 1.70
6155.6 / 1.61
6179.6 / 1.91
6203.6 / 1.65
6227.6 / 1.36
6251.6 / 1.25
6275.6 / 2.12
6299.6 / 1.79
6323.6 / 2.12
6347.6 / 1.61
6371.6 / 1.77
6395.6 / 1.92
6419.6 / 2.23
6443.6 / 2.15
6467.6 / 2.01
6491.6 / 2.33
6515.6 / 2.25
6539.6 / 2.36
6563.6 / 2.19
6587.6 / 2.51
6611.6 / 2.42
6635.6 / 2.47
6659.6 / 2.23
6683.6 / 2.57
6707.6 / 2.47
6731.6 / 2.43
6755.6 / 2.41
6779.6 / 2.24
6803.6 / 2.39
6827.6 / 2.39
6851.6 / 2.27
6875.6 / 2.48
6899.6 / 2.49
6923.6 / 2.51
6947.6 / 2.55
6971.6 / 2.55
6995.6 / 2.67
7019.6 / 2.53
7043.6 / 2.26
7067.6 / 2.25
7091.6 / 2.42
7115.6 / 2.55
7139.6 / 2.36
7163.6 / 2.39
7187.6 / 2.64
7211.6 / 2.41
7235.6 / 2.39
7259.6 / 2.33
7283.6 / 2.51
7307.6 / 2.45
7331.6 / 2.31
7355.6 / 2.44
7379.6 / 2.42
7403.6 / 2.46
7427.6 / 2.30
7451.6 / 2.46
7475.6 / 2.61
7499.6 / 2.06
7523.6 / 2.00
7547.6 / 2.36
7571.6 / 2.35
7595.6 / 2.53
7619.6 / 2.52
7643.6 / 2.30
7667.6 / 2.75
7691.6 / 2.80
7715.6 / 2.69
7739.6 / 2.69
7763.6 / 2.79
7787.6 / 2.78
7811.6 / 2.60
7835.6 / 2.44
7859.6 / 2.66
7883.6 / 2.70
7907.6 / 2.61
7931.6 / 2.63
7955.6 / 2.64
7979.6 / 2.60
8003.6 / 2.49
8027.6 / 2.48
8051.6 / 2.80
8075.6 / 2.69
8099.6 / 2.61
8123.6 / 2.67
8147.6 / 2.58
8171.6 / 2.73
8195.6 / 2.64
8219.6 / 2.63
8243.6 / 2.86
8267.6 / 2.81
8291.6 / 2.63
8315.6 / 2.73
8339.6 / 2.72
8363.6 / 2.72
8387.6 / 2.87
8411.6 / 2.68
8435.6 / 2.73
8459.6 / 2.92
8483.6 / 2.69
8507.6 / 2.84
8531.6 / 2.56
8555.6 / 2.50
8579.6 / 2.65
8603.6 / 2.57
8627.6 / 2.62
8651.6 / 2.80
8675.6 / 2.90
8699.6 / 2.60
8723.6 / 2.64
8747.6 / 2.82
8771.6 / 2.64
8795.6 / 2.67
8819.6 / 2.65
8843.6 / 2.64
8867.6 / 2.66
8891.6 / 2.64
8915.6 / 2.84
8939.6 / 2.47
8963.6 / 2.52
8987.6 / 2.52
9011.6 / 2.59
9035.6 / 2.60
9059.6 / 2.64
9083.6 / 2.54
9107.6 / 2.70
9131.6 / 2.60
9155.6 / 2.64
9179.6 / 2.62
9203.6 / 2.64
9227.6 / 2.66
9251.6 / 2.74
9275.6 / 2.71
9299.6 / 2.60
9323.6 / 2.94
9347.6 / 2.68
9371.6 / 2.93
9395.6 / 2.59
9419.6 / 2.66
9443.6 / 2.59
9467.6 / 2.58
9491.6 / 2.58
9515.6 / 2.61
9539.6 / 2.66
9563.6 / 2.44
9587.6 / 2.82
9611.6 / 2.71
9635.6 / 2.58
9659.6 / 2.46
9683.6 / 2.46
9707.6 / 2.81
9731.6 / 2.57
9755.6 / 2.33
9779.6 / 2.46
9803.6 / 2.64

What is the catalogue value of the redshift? 0.450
